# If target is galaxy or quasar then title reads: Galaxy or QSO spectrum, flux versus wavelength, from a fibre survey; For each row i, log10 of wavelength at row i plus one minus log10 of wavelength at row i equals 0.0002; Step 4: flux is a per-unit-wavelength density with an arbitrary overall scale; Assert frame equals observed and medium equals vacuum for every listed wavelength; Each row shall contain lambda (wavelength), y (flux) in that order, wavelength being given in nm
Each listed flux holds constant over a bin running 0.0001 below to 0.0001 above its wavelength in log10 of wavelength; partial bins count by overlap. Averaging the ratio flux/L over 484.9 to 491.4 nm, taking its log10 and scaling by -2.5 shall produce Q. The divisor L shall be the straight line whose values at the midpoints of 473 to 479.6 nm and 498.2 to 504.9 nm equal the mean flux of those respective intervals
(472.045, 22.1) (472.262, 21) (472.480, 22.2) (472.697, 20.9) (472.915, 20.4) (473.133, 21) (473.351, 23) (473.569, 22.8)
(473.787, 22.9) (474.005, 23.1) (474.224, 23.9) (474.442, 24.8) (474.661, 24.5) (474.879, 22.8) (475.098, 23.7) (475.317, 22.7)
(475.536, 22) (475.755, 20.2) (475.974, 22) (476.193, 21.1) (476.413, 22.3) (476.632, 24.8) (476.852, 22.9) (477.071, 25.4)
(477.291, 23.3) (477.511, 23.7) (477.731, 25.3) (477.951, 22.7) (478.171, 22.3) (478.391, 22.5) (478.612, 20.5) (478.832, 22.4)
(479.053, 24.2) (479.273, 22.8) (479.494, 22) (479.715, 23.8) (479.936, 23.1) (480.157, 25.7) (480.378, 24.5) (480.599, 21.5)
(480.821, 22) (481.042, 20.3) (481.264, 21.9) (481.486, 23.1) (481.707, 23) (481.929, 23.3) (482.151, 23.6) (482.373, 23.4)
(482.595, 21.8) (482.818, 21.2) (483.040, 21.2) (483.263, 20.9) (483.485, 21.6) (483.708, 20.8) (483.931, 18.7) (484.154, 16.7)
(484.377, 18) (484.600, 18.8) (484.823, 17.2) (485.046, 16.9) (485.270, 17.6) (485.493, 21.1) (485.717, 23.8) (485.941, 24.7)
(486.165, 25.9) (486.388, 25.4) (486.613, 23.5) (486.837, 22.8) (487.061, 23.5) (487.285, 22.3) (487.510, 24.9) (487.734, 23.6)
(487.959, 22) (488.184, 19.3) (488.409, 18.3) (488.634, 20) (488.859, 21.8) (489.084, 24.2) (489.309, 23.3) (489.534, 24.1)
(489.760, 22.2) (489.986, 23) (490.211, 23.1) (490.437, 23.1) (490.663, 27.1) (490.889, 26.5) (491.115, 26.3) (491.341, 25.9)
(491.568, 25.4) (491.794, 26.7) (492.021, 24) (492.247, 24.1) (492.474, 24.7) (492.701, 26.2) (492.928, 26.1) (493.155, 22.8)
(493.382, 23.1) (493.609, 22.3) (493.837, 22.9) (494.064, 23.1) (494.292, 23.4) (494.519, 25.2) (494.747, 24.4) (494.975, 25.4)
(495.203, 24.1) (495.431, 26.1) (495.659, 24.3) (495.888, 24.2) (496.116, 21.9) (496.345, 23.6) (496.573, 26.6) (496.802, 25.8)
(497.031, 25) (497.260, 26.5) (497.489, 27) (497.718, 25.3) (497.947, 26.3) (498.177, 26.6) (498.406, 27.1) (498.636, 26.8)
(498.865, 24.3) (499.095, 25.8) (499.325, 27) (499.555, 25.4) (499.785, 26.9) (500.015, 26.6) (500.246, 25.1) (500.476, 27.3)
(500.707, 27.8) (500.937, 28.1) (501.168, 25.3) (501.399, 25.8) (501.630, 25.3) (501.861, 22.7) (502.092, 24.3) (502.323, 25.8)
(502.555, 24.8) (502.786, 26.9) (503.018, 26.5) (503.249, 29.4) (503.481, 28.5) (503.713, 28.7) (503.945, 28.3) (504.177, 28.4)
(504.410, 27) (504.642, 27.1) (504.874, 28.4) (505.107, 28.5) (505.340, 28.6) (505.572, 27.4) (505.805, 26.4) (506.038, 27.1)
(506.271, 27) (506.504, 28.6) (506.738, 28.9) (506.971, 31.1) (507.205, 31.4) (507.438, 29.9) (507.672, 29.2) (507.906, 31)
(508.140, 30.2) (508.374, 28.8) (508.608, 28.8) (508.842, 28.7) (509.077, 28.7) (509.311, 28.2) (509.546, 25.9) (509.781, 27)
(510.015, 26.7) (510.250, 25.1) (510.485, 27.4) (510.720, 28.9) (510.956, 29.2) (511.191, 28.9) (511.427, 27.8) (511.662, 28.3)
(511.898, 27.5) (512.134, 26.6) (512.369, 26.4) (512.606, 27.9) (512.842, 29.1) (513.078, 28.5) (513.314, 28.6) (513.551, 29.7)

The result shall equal 0.08 mag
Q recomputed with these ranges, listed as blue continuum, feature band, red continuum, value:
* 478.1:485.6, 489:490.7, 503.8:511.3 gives -0.002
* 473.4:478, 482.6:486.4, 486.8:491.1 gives 0.126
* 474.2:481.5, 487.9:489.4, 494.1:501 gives 0.152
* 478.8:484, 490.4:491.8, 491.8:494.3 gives -0.096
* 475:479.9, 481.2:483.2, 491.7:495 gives 0.038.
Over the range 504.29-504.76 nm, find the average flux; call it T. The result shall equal 27.1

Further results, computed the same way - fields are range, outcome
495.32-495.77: 25.2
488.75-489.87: 23.1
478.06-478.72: 21.8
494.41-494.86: 24.8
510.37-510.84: 28.1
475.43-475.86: 21.1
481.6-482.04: 23.1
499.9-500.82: 26.7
